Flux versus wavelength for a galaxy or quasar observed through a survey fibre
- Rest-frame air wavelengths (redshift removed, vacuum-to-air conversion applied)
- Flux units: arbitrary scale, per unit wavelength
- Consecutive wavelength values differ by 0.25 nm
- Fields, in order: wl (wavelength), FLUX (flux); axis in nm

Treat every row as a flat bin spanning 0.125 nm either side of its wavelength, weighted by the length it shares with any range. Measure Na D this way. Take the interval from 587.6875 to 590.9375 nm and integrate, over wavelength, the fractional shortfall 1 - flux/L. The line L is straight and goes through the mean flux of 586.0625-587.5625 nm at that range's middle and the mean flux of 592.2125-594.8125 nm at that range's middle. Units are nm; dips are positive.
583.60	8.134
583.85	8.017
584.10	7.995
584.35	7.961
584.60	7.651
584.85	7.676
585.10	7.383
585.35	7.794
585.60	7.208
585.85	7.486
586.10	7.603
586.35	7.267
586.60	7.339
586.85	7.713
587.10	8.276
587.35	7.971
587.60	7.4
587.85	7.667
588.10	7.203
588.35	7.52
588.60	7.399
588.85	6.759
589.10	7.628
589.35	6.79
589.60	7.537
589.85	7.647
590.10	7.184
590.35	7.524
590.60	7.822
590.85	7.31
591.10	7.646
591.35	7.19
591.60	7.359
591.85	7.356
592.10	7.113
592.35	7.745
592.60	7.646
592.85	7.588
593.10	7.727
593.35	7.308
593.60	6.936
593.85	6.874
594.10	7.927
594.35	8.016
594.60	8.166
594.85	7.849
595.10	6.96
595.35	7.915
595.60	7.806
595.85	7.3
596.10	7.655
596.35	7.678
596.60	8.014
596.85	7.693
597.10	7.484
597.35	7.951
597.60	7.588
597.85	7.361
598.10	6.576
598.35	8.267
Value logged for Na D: 0.11 nm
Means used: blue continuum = 7.68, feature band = 7.38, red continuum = 7.6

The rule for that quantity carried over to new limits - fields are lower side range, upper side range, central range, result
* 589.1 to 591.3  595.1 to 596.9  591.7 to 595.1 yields 0.014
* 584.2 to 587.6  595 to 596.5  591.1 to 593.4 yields 0.039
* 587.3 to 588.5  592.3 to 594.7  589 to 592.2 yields 0.067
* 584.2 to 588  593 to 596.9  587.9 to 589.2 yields 0.052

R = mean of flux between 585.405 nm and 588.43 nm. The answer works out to 7.56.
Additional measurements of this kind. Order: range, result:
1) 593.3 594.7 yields 7.54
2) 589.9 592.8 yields 7.45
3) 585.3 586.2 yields 7.5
